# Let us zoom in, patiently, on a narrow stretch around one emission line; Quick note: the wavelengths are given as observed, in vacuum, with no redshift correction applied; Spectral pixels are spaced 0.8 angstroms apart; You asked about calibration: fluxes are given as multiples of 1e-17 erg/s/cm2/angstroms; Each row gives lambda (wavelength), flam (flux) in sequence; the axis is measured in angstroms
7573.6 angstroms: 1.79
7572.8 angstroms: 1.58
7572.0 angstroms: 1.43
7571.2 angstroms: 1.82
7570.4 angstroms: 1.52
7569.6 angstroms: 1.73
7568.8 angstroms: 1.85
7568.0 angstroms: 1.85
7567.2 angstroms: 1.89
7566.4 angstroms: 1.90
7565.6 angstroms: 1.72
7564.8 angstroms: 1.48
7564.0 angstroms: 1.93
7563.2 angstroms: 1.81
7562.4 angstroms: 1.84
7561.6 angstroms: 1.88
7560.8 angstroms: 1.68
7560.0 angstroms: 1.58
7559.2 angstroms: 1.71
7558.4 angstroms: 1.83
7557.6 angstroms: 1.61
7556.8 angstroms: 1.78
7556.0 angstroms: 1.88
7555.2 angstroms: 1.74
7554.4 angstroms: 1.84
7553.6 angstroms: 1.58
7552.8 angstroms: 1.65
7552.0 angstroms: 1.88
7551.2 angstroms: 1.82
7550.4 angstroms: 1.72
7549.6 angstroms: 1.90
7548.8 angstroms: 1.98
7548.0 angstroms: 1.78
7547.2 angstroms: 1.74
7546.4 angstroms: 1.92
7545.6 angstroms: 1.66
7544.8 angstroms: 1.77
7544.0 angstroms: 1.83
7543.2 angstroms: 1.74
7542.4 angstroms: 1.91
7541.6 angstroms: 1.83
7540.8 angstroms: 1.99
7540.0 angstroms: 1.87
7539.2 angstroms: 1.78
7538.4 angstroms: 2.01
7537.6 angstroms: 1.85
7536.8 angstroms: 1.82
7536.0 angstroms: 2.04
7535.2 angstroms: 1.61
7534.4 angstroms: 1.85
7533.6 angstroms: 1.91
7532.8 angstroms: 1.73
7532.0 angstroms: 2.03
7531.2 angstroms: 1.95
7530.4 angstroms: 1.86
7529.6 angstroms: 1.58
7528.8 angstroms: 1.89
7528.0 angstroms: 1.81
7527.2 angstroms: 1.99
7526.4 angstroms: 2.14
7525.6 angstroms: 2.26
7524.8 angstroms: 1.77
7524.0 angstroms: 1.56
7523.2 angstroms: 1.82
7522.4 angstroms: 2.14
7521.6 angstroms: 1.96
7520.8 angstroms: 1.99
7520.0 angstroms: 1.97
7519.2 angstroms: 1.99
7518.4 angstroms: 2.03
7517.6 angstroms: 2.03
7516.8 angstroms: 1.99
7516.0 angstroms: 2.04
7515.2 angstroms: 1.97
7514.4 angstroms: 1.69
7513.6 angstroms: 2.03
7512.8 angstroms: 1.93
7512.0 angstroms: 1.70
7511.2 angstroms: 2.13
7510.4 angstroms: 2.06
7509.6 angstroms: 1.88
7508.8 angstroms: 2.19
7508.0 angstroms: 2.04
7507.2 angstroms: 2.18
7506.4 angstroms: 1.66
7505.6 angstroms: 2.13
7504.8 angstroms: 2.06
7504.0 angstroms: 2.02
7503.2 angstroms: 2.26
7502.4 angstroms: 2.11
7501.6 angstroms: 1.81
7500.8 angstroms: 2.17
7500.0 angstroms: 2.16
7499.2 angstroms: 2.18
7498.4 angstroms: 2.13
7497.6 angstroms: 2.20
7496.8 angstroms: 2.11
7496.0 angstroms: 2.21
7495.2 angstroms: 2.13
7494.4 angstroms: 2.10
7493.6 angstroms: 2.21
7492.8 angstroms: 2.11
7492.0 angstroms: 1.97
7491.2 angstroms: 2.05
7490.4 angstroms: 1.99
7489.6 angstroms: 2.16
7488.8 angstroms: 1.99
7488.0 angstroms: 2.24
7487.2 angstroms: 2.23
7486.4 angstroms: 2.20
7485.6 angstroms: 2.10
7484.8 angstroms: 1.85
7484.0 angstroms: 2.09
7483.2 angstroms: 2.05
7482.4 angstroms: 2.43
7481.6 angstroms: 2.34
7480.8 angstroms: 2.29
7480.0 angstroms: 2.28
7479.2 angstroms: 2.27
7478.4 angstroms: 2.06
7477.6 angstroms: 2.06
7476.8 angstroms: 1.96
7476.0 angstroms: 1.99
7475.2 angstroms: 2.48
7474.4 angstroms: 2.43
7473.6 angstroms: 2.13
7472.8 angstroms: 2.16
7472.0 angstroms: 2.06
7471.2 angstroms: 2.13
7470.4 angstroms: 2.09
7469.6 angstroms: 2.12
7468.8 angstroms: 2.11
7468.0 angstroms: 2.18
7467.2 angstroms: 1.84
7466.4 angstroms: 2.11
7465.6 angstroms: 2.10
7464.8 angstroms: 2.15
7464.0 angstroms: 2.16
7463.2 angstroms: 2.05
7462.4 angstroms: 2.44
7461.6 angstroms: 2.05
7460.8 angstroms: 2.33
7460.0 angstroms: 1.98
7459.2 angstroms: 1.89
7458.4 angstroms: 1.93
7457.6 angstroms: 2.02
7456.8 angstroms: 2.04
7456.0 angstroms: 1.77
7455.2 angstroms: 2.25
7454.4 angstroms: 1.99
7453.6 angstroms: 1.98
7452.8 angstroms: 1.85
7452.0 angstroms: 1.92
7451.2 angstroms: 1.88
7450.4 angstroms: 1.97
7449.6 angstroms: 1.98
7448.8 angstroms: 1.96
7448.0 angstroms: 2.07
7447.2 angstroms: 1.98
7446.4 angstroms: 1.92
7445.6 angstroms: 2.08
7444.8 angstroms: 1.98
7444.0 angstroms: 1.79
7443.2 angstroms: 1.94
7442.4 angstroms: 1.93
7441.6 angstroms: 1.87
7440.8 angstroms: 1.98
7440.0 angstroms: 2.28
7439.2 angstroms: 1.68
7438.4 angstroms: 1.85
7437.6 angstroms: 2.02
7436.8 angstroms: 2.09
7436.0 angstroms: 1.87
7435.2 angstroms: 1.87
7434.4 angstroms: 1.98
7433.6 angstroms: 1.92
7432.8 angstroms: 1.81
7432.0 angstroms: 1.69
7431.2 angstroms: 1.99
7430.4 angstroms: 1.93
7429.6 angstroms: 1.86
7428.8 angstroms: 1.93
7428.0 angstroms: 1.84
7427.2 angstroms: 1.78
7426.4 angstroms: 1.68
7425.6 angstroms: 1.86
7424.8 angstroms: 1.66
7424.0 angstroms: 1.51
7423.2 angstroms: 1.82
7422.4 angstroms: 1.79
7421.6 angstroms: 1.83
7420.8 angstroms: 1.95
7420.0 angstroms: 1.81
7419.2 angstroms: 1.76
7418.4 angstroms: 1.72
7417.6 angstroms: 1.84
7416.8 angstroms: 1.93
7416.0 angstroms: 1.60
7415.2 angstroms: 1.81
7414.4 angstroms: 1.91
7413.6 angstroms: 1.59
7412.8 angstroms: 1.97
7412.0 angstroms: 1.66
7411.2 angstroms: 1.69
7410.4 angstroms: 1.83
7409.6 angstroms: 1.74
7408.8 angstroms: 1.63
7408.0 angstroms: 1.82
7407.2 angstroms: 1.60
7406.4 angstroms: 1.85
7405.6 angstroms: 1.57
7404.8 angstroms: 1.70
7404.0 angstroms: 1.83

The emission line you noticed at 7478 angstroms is Mg II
